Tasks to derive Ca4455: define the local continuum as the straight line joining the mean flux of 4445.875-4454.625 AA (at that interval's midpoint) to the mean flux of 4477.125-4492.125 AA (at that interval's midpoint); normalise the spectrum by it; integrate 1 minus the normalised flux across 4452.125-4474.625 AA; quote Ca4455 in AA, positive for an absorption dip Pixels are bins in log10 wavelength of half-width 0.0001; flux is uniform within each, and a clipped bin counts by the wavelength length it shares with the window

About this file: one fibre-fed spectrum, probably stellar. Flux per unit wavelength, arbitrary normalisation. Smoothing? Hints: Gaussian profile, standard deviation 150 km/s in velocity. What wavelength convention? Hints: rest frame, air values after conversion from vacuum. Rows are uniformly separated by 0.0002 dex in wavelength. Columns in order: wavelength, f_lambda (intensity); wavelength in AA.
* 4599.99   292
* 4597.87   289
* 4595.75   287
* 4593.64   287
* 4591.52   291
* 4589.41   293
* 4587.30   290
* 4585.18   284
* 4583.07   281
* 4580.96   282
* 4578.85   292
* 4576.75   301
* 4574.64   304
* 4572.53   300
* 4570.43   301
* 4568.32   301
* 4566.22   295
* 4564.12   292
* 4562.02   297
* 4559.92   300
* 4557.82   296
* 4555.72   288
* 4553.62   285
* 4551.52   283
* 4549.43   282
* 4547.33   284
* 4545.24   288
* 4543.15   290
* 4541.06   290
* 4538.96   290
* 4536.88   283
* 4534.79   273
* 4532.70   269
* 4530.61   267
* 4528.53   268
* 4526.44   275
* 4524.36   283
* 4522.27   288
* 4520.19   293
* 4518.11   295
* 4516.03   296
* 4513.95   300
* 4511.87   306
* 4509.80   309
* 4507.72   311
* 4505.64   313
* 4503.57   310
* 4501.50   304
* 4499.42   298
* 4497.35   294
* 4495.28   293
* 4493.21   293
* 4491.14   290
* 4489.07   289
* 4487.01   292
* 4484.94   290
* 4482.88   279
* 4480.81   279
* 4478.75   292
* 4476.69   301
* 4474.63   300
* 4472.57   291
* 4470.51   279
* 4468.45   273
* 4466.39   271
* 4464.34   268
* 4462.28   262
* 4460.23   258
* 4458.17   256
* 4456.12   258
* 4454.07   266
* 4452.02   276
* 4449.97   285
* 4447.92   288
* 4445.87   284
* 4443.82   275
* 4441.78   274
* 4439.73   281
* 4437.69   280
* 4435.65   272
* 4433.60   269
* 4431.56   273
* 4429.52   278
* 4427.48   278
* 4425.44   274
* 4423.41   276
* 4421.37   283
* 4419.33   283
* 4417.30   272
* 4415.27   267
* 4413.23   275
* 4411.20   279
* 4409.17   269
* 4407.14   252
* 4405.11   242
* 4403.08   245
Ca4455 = 1.0 AA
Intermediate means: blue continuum 280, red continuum 288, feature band 270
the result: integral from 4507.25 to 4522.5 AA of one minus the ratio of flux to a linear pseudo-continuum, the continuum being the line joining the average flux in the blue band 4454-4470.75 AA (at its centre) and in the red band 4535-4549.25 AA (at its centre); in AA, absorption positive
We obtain -1.1 AA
